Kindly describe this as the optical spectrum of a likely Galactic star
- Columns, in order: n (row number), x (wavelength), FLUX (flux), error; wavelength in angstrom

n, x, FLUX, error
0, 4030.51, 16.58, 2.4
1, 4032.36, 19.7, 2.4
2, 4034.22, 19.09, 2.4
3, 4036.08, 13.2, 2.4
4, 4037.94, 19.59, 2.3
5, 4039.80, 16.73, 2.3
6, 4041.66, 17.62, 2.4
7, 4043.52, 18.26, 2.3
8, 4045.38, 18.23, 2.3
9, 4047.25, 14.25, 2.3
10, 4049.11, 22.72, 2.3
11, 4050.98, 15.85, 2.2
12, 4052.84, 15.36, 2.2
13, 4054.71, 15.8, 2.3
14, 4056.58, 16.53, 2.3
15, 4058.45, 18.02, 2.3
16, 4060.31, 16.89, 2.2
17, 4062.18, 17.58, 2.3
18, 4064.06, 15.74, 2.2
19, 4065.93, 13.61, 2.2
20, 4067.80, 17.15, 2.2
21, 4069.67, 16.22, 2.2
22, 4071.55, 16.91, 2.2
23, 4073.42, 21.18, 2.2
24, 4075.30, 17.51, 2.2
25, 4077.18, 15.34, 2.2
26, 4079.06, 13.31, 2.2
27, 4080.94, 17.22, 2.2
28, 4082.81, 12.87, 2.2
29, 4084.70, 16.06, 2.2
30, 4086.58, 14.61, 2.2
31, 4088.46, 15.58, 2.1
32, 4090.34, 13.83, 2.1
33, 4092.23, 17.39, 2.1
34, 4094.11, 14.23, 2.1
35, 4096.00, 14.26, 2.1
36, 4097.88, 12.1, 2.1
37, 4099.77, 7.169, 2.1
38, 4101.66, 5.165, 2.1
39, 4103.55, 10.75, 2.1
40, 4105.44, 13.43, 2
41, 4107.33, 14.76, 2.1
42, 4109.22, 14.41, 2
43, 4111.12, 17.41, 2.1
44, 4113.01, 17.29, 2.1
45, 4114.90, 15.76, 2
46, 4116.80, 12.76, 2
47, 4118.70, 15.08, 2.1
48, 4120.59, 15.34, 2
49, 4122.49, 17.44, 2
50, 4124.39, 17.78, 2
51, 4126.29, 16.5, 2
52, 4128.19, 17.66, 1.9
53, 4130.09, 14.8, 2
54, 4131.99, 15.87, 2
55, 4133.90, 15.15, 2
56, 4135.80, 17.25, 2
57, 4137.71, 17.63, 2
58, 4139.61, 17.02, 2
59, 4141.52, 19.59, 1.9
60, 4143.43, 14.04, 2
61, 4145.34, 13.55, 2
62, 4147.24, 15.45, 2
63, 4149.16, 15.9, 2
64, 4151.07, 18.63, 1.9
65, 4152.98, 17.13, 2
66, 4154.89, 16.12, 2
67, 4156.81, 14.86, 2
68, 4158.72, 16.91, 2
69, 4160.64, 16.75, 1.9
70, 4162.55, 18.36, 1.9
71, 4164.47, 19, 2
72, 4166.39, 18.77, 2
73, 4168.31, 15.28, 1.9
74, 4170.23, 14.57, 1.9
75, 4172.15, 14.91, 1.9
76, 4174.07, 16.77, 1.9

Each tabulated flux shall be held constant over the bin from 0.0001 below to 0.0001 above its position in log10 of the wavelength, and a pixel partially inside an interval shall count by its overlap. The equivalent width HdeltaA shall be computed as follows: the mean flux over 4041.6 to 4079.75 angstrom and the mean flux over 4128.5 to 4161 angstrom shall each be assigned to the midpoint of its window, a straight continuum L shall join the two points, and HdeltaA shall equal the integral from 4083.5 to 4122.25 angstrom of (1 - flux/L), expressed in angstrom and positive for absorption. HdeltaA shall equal 6.2 angstrom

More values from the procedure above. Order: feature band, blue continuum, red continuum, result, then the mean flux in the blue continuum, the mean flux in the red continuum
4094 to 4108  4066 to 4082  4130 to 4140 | 4.5 angstrom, 16.7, 16.4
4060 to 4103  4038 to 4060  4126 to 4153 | 5.6 angstrom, 17.3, 16.4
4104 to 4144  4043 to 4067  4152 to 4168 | 2.4 angstrom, 16.8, 17.2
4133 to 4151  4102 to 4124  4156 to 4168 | 0.0 angstrom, 14.8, 17.4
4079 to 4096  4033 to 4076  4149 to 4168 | 2.1 angstrom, 17.1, 17.2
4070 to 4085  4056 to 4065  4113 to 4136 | 0.4 angstrom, 17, 16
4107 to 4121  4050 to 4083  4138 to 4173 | 0.9 angstrom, 16.4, 16.5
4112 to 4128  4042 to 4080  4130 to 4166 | 0.6 angstrom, 16.8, 16.6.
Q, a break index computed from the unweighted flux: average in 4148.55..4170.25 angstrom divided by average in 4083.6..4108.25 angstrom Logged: 1.30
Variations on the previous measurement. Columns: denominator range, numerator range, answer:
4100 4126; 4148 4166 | 1.20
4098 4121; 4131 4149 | 1.22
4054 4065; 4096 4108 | 0.64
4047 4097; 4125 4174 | 1.02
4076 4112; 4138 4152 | 1.20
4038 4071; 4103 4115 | 0.88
